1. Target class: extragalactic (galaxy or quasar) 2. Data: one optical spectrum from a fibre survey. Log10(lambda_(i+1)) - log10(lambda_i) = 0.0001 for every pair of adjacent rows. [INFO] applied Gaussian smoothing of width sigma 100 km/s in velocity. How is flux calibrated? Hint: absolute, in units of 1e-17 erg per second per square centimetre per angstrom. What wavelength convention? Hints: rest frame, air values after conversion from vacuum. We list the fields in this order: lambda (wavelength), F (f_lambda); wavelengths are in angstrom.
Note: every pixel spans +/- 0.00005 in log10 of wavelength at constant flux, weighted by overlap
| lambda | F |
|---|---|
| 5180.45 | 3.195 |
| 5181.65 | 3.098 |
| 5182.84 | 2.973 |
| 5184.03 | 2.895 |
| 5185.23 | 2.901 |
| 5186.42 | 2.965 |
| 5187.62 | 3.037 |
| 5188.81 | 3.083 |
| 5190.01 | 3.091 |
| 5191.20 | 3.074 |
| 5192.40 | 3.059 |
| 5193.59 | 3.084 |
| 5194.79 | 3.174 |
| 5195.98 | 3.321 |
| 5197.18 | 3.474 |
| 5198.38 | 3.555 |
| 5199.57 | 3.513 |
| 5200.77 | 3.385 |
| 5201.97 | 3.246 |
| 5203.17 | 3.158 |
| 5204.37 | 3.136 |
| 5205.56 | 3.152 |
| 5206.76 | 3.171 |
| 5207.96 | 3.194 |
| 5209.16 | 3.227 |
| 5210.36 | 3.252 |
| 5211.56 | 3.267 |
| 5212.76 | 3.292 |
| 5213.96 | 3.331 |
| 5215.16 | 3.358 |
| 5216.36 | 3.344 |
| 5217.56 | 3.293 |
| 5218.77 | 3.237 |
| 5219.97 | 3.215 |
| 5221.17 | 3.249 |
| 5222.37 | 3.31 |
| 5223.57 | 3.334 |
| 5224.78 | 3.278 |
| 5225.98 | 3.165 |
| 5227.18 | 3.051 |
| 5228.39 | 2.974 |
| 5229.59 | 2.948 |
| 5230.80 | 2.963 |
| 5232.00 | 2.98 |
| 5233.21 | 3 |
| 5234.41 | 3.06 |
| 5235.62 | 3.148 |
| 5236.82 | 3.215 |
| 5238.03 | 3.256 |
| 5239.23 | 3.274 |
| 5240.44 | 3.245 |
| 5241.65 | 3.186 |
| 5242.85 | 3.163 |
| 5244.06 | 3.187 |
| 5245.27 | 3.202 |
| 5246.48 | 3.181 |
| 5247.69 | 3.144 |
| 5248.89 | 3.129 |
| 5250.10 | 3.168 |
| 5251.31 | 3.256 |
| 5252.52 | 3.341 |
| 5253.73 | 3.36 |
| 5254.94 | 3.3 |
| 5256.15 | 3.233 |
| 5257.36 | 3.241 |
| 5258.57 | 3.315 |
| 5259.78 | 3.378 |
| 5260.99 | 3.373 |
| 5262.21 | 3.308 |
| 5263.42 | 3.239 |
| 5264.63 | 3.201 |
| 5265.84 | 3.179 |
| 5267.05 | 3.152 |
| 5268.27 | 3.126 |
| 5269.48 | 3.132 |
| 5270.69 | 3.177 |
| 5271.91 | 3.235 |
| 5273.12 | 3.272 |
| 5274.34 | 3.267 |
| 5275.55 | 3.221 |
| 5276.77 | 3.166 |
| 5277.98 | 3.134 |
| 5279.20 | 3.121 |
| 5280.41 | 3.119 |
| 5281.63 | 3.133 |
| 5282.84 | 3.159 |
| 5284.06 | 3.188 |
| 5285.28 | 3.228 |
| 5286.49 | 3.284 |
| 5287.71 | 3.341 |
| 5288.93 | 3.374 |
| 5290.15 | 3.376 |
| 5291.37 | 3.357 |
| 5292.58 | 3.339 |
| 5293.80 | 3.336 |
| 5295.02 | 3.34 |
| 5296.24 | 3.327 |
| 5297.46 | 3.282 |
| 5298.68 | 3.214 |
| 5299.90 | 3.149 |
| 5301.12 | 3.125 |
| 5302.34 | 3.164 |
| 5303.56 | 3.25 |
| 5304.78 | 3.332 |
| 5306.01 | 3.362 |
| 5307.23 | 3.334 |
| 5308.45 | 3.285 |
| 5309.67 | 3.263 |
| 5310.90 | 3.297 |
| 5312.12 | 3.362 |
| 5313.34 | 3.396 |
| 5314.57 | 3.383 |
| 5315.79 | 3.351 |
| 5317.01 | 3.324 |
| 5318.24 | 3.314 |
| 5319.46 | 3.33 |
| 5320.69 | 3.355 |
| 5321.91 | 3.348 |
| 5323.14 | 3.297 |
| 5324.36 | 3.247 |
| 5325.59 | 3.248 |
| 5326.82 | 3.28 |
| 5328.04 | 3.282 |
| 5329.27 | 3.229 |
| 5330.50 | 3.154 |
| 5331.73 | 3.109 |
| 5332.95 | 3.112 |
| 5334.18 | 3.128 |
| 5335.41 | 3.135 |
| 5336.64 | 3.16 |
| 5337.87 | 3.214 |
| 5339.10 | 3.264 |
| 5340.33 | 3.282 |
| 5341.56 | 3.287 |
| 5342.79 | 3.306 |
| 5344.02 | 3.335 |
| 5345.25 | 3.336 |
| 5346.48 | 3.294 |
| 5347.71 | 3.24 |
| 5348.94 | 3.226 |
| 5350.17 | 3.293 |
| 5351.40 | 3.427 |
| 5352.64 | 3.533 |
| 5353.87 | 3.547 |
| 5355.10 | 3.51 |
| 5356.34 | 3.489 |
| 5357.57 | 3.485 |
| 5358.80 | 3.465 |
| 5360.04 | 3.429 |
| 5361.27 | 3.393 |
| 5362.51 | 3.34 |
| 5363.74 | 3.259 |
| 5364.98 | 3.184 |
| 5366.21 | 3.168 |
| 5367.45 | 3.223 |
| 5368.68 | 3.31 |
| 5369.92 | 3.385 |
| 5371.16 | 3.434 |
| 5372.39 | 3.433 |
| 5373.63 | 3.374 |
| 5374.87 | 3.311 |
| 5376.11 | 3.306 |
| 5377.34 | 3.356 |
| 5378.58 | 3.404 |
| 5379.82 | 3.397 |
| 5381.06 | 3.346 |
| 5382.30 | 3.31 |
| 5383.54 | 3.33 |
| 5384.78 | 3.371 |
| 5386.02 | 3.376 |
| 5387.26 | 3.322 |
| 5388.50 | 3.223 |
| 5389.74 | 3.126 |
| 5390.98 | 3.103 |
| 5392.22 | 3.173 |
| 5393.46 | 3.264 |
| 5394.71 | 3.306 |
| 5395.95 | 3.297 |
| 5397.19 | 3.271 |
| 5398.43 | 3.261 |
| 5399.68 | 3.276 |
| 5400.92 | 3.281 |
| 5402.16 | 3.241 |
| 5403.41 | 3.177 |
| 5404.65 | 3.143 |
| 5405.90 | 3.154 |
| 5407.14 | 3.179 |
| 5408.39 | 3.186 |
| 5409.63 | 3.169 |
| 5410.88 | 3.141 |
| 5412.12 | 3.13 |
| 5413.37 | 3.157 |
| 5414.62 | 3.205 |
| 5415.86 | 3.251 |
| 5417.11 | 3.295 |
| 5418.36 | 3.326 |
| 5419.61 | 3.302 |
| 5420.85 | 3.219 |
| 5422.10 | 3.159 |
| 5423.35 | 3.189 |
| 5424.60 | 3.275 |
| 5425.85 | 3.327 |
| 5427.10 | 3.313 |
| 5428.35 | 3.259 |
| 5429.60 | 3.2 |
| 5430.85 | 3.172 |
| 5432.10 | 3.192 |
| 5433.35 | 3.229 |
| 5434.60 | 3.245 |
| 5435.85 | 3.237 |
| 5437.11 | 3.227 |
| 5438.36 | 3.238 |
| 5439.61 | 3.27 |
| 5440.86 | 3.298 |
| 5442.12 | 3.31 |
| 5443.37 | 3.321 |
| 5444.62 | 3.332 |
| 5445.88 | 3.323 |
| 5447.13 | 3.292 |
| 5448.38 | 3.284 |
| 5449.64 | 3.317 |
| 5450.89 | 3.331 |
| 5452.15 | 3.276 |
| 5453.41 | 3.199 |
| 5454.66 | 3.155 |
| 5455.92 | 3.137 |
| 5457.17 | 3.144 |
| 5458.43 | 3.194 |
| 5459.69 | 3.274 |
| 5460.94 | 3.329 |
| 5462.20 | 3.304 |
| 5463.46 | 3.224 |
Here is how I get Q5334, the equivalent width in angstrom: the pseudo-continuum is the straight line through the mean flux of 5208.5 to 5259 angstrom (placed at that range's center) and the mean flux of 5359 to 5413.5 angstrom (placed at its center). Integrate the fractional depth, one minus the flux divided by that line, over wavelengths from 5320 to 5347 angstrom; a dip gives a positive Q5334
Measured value 0.05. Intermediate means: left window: 3.21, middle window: 3.25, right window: 3.28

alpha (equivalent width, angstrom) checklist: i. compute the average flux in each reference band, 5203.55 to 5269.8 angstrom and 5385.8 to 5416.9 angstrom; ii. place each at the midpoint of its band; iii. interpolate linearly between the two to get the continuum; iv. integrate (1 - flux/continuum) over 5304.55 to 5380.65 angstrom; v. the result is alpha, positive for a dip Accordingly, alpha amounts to -2.5 angstrom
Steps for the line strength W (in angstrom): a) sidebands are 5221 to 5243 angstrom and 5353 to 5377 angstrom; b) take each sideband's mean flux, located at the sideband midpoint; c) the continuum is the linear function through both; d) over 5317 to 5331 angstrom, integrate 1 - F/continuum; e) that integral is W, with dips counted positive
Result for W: 0.08 angstrom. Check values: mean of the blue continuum 3.15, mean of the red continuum 3.37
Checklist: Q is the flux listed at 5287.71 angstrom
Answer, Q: 3.341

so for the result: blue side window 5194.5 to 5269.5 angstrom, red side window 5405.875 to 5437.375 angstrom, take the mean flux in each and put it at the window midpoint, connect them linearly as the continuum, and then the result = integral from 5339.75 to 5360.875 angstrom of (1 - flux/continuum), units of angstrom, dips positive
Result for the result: -1.0 angstrom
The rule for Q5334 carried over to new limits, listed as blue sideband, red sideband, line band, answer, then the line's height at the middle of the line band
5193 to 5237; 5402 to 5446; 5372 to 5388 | -0.6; 3.23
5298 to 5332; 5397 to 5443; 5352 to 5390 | -1.3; 3.25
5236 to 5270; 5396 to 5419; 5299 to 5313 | -0.2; 3.23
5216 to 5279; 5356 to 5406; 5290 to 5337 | -0.3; 3.25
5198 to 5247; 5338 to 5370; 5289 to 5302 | 0.0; 3.28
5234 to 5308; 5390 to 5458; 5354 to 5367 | -0.6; 3.24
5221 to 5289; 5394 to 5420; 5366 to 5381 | -0.6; 3.22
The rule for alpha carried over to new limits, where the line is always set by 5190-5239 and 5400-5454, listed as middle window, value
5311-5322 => -0.4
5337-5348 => -0.2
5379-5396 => -0.2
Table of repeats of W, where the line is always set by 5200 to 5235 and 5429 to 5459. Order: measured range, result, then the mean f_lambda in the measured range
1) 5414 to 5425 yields 0.0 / 3.25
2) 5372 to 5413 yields -0.4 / 3.26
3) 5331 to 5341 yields 0.1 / 3.18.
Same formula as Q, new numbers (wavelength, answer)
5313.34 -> 3.396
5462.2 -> 3.304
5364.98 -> 3.184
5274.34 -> 3.267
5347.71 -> 3.24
